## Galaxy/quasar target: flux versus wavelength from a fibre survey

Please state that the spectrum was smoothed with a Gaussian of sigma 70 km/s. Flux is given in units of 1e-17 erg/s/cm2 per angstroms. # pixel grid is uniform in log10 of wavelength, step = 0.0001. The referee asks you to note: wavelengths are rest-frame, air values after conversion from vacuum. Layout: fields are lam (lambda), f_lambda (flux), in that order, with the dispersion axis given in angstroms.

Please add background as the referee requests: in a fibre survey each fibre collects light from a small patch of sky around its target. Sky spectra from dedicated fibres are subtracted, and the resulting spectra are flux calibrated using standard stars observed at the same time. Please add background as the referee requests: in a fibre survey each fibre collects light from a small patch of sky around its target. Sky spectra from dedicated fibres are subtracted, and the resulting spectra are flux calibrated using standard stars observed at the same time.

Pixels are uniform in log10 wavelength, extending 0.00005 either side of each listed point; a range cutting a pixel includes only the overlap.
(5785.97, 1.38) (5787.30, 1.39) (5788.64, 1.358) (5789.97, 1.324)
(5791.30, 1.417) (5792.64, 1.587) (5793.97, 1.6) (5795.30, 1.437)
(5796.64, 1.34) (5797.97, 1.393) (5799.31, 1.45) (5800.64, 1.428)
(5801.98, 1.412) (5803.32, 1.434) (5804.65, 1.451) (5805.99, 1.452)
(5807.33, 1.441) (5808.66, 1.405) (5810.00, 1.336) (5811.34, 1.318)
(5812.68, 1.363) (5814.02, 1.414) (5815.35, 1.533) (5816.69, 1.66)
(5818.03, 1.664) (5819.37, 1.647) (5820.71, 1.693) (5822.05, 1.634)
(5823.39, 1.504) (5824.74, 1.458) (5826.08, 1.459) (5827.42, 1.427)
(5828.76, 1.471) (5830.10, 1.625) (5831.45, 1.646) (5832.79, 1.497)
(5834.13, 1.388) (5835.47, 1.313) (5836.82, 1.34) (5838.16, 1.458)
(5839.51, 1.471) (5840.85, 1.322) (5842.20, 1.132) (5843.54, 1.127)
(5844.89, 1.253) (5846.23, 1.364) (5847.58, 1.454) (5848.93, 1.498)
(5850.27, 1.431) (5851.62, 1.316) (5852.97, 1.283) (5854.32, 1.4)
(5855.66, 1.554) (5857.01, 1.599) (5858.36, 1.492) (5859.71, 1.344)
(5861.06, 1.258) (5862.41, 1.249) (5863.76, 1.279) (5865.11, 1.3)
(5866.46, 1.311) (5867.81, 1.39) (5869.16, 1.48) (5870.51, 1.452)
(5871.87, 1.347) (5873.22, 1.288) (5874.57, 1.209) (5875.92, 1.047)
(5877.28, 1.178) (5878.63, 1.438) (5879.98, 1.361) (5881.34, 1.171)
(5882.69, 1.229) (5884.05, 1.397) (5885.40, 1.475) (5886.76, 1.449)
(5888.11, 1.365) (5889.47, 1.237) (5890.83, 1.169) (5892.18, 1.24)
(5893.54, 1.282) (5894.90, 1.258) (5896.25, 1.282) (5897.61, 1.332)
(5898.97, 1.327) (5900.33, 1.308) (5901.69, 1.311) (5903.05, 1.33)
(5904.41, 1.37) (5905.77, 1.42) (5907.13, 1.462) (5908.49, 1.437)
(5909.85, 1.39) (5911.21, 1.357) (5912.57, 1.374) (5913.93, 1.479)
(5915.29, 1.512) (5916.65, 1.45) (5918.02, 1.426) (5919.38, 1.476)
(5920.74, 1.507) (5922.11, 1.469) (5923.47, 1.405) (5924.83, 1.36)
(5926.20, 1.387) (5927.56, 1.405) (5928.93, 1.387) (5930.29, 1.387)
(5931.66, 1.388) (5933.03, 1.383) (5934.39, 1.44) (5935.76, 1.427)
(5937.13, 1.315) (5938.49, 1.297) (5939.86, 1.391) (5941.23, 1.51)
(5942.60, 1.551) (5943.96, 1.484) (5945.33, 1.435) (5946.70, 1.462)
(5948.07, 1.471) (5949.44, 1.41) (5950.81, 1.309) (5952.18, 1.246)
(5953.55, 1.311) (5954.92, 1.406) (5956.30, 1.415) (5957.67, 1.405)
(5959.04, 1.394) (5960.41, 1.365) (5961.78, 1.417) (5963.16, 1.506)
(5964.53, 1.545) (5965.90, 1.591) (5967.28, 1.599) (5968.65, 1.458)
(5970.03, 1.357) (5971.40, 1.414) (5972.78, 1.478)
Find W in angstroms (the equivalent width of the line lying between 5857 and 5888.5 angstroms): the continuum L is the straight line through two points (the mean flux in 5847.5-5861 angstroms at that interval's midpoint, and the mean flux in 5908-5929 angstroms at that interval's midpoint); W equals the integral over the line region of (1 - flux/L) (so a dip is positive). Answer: 2.1 angstroms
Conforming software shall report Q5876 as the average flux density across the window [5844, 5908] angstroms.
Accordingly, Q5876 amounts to 1.34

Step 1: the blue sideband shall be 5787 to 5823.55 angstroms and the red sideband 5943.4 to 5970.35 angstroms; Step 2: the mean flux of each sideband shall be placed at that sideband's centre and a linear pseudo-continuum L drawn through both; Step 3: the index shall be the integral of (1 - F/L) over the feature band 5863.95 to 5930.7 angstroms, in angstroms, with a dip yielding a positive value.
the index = 4.1 angstroms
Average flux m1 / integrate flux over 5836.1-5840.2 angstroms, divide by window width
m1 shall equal 1.42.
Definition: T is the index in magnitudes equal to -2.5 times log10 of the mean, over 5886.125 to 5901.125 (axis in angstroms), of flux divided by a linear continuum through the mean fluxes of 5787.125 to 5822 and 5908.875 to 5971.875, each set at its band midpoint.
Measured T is 0.11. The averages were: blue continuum 1.46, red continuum 1.42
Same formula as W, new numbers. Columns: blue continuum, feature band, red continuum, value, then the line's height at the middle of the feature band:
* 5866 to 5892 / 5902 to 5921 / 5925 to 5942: -0.9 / 1.36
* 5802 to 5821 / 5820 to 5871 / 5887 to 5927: 1.0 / 1.44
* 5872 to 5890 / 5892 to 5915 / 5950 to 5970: -0.4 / 1.33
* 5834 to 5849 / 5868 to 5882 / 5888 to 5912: 0.3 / 1.33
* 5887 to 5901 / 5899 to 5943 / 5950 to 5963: -2.9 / 1.32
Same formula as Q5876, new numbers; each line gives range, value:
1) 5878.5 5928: 1.37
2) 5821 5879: 1.38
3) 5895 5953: 1.4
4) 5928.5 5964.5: 1.41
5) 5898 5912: 1.37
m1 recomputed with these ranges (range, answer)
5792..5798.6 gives 1.47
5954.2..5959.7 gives 1.4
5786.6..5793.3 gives 1.41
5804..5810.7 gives 1.42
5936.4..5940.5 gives 1.34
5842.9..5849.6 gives 1.34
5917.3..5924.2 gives 1.46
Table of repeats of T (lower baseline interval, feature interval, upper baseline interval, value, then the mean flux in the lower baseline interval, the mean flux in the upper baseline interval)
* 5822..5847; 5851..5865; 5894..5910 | 0.011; 1.41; 1.35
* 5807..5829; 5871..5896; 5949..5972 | 0.139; 1.5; 1.42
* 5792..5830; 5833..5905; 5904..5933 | 0.090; 1.48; 1.42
